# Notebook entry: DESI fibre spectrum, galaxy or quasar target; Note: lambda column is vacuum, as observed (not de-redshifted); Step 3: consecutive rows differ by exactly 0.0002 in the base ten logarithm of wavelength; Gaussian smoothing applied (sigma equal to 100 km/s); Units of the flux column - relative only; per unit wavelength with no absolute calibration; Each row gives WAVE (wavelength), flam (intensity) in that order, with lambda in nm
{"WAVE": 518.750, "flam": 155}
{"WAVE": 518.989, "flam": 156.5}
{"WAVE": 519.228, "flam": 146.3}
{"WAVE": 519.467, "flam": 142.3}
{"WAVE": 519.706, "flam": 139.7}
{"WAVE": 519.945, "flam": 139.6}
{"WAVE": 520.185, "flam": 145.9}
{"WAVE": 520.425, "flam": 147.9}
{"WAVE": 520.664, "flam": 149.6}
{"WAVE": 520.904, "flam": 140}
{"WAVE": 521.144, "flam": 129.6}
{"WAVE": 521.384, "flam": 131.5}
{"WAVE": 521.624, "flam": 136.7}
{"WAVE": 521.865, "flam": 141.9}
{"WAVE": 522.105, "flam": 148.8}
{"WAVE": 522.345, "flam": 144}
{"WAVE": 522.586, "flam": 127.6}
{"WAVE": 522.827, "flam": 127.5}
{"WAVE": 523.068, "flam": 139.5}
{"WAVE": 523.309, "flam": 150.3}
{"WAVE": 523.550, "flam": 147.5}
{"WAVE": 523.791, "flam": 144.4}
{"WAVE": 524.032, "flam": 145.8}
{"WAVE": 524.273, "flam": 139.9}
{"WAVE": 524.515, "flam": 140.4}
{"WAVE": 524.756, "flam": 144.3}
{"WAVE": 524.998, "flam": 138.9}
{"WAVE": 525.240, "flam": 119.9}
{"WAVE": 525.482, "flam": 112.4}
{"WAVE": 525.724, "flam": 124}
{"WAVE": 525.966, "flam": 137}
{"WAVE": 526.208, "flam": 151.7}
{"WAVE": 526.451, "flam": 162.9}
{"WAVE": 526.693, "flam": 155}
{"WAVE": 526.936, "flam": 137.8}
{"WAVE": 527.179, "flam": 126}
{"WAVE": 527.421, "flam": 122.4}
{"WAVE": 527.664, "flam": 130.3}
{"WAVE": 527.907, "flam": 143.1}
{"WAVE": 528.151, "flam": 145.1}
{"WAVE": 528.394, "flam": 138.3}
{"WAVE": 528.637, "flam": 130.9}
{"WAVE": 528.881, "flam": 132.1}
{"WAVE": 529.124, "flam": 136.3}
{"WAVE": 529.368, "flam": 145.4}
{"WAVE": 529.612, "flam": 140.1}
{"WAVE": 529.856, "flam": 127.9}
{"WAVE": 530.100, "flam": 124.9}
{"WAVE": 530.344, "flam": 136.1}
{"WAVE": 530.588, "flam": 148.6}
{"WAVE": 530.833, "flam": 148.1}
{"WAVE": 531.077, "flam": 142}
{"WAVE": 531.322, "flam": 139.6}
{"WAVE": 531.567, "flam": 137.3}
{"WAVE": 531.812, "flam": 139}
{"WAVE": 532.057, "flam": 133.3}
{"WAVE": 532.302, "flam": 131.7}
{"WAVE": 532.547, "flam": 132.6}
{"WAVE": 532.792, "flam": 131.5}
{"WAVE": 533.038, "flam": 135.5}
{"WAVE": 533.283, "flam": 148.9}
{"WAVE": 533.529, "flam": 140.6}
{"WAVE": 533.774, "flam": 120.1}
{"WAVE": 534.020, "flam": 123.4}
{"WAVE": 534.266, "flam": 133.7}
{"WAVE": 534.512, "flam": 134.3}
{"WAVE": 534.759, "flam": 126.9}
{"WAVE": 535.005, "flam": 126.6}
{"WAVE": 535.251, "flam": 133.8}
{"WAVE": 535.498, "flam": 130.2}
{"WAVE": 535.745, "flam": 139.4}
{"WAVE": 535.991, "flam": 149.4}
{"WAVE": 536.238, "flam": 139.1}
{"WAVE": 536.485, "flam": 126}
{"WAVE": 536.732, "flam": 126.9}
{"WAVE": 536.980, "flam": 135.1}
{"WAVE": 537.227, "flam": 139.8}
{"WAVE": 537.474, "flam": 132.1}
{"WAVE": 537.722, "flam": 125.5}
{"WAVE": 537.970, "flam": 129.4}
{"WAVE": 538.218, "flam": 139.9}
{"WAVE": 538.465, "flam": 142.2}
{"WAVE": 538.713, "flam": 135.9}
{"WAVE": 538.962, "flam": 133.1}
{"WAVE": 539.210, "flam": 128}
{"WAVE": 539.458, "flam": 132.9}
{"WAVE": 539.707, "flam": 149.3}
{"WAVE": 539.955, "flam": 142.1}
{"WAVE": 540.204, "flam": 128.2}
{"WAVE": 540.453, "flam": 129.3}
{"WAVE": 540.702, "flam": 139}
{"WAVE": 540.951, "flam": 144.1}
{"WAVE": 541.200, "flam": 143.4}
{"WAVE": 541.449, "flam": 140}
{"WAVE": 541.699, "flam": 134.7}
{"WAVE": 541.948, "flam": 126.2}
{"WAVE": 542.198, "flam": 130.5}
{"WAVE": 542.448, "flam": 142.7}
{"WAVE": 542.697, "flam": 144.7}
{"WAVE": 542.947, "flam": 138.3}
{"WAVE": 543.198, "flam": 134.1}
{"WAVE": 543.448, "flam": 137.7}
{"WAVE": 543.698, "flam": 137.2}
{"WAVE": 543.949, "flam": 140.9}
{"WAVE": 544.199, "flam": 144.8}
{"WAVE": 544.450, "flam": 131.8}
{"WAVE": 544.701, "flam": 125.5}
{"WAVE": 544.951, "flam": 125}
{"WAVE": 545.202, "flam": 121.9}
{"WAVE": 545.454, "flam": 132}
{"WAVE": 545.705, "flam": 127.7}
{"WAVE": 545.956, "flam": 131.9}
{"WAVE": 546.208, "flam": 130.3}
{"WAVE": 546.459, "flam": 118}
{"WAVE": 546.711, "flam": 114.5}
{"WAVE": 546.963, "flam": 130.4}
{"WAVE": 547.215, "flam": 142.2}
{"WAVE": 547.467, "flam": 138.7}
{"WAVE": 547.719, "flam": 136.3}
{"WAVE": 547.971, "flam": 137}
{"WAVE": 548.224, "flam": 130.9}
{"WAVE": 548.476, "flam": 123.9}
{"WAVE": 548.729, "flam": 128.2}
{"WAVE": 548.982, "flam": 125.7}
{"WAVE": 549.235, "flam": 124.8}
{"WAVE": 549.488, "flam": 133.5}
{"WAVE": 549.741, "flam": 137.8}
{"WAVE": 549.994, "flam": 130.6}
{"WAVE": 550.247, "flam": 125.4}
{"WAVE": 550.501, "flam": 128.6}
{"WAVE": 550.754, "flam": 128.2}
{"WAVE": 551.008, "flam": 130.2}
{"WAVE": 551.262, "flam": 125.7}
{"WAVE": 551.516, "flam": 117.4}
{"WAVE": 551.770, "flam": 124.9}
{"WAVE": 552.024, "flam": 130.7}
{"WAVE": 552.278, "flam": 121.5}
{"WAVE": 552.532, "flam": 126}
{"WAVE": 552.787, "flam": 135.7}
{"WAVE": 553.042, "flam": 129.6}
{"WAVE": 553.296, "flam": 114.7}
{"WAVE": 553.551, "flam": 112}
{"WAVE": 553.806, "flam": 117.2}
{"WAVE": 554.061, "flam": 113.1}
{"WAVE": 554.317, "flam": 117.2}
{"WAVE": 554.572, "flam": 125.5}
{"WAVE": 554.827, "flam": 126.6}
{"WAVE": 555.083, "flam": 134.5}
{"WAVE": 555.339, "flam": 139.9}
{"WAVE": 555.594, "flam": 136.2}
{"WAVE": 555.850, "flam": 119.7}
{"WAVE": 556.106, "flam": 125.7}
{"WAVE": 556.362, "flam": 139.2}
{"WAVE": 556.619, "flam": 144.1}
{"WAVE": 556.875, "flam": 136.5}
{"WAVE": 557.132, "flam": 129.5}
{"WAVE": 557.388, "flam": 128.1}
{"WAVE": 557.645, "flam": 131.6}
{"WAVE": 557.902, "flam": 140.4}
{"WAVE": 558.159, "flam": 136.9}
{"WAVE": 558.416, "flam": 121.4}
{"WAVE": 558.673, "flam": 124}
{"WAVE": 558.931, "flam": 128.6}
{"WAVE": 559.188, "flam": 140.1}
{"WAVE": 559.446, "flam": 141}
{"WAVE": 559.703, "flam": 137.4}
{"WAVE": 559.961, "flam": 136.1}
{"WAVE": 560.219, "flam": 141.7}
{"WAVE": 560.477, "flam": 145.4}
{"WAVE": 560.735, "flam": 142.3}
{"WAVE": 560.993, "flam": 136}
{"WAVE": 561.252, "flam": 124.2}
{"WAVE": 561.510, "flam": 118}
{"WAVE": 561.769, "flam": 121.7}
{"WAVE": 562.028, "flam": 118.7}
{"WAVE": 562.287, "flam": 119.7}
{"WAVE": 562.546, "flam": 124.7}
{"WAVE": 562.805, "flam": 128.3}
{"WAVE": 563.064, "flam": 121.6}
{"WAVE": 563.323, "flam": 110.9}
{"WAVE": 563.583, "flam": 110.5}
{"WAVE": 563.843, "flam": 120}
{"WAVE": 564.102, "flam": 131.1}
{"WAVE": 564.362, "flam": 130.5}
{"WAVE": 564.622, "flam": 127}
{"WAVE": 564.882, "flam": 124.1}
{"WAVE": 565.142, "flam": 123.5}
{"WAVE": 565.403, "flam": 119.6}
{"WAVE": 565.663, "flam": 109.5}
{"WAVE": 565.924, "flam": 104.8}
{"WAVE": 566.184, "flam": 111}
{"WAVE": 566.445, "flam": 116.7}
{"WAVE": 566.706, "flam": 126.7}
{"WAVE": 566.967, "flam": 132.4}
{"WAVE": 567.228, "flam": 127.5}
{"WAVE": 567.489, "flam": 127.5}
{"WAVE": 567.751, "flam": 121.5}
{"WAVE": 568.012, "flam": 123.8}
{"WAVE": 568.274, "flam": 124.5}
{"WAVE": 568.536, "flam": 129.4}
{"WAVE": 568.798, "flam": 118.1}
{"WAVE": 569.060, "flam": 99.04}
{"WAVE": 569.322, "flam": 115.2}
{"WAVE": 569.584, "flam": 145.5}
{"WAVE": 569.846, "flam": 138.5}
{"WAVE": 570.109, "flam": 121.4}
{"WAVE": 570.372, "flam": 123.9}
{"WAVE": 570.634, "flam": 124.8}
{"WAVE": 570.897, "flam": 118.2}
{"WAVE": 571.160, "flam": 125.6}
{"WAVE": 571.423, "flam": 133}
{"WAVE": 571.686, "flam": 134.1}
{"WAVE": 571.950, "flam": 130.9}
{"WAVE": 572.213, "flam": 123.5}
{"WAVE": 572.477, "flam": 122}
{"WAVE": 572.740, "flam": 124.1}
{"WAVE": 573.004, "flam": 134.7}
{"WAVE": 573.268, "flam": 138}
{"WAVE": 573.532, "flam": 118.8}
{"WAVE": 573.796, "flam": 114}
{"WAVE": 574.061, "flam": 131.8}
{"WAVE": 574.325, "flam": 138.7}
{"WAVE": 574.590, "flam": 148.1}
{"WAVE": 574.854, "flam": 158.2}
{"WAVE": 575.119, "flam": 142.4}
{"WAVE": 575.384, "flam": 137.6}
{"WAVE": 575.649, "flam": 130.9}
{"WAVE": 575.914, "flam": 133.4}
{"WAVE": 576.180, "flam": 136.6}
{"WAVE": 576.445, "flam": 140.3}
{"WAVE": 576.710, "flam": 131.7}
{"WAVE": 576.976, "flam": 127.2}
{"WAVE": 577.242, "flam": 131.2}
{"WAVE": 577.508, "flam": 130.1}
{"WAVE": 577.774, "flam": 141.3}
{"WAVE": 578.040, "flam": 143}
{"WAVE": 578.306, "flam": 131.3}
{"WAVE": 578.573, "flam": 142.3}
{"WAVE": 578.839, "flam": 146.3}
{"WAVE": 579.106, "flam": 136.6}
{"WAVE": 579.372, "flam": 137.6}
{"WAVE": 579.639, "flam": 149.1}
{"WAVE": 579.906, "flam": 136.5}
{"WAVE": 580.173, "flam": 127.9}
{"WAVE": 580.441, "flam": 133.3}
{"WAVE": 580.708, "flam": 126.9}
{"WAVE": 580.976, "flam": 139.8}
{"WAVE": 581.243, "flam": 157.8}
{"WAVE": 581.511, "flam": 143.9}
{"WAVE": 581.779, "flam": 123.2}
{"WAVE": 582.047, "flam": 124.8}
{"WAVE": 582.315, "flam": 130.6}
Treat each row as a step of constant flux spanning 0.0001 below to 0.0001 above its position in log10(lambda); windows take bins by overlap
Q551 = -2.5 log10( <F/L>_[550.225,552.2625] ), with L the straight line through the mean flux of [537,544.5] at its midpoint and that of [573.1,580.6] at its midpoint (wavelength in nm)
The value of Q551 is 0.09 mag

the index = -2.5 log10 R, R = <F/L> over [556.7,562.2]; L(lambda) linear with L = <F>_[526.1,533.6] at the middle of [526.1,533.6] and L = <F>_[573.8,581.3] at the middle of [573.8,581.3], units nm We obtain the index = 0.04 mag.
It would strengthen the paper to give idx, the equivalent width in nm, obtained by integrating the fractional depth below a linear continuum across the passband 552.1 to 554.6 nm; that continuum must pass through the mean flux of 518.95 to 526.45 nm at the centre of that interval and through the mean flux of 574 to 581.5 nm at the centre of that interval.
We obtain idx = 0.32 nm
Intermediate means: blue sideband 140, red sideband 138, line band 121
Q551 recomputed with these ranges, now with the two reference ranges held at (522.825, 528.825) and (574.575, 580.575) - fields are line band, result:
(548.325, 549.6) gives 0.09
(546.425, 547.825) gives 0.06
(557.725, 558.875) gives 0.06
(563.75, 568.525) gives 0.13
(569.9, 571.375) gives 0.11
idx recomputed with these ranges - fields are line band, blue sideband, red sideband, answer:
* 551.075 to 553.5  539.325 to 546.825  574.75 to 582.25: 0.178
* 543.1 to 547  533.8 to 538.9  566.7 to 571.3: 0.022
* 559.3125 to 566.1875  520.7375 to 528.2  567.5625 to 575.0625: 0.238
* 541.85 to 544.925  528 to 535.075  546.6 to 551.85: -0.105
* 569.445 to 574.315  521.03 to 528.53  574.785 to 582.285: 0.316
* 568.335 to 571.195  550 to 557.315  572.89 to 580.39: 0.213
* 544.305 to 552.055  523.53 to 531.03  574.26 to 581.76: 0.526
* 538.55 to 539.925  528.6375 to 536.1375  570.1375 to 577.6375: -0.016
